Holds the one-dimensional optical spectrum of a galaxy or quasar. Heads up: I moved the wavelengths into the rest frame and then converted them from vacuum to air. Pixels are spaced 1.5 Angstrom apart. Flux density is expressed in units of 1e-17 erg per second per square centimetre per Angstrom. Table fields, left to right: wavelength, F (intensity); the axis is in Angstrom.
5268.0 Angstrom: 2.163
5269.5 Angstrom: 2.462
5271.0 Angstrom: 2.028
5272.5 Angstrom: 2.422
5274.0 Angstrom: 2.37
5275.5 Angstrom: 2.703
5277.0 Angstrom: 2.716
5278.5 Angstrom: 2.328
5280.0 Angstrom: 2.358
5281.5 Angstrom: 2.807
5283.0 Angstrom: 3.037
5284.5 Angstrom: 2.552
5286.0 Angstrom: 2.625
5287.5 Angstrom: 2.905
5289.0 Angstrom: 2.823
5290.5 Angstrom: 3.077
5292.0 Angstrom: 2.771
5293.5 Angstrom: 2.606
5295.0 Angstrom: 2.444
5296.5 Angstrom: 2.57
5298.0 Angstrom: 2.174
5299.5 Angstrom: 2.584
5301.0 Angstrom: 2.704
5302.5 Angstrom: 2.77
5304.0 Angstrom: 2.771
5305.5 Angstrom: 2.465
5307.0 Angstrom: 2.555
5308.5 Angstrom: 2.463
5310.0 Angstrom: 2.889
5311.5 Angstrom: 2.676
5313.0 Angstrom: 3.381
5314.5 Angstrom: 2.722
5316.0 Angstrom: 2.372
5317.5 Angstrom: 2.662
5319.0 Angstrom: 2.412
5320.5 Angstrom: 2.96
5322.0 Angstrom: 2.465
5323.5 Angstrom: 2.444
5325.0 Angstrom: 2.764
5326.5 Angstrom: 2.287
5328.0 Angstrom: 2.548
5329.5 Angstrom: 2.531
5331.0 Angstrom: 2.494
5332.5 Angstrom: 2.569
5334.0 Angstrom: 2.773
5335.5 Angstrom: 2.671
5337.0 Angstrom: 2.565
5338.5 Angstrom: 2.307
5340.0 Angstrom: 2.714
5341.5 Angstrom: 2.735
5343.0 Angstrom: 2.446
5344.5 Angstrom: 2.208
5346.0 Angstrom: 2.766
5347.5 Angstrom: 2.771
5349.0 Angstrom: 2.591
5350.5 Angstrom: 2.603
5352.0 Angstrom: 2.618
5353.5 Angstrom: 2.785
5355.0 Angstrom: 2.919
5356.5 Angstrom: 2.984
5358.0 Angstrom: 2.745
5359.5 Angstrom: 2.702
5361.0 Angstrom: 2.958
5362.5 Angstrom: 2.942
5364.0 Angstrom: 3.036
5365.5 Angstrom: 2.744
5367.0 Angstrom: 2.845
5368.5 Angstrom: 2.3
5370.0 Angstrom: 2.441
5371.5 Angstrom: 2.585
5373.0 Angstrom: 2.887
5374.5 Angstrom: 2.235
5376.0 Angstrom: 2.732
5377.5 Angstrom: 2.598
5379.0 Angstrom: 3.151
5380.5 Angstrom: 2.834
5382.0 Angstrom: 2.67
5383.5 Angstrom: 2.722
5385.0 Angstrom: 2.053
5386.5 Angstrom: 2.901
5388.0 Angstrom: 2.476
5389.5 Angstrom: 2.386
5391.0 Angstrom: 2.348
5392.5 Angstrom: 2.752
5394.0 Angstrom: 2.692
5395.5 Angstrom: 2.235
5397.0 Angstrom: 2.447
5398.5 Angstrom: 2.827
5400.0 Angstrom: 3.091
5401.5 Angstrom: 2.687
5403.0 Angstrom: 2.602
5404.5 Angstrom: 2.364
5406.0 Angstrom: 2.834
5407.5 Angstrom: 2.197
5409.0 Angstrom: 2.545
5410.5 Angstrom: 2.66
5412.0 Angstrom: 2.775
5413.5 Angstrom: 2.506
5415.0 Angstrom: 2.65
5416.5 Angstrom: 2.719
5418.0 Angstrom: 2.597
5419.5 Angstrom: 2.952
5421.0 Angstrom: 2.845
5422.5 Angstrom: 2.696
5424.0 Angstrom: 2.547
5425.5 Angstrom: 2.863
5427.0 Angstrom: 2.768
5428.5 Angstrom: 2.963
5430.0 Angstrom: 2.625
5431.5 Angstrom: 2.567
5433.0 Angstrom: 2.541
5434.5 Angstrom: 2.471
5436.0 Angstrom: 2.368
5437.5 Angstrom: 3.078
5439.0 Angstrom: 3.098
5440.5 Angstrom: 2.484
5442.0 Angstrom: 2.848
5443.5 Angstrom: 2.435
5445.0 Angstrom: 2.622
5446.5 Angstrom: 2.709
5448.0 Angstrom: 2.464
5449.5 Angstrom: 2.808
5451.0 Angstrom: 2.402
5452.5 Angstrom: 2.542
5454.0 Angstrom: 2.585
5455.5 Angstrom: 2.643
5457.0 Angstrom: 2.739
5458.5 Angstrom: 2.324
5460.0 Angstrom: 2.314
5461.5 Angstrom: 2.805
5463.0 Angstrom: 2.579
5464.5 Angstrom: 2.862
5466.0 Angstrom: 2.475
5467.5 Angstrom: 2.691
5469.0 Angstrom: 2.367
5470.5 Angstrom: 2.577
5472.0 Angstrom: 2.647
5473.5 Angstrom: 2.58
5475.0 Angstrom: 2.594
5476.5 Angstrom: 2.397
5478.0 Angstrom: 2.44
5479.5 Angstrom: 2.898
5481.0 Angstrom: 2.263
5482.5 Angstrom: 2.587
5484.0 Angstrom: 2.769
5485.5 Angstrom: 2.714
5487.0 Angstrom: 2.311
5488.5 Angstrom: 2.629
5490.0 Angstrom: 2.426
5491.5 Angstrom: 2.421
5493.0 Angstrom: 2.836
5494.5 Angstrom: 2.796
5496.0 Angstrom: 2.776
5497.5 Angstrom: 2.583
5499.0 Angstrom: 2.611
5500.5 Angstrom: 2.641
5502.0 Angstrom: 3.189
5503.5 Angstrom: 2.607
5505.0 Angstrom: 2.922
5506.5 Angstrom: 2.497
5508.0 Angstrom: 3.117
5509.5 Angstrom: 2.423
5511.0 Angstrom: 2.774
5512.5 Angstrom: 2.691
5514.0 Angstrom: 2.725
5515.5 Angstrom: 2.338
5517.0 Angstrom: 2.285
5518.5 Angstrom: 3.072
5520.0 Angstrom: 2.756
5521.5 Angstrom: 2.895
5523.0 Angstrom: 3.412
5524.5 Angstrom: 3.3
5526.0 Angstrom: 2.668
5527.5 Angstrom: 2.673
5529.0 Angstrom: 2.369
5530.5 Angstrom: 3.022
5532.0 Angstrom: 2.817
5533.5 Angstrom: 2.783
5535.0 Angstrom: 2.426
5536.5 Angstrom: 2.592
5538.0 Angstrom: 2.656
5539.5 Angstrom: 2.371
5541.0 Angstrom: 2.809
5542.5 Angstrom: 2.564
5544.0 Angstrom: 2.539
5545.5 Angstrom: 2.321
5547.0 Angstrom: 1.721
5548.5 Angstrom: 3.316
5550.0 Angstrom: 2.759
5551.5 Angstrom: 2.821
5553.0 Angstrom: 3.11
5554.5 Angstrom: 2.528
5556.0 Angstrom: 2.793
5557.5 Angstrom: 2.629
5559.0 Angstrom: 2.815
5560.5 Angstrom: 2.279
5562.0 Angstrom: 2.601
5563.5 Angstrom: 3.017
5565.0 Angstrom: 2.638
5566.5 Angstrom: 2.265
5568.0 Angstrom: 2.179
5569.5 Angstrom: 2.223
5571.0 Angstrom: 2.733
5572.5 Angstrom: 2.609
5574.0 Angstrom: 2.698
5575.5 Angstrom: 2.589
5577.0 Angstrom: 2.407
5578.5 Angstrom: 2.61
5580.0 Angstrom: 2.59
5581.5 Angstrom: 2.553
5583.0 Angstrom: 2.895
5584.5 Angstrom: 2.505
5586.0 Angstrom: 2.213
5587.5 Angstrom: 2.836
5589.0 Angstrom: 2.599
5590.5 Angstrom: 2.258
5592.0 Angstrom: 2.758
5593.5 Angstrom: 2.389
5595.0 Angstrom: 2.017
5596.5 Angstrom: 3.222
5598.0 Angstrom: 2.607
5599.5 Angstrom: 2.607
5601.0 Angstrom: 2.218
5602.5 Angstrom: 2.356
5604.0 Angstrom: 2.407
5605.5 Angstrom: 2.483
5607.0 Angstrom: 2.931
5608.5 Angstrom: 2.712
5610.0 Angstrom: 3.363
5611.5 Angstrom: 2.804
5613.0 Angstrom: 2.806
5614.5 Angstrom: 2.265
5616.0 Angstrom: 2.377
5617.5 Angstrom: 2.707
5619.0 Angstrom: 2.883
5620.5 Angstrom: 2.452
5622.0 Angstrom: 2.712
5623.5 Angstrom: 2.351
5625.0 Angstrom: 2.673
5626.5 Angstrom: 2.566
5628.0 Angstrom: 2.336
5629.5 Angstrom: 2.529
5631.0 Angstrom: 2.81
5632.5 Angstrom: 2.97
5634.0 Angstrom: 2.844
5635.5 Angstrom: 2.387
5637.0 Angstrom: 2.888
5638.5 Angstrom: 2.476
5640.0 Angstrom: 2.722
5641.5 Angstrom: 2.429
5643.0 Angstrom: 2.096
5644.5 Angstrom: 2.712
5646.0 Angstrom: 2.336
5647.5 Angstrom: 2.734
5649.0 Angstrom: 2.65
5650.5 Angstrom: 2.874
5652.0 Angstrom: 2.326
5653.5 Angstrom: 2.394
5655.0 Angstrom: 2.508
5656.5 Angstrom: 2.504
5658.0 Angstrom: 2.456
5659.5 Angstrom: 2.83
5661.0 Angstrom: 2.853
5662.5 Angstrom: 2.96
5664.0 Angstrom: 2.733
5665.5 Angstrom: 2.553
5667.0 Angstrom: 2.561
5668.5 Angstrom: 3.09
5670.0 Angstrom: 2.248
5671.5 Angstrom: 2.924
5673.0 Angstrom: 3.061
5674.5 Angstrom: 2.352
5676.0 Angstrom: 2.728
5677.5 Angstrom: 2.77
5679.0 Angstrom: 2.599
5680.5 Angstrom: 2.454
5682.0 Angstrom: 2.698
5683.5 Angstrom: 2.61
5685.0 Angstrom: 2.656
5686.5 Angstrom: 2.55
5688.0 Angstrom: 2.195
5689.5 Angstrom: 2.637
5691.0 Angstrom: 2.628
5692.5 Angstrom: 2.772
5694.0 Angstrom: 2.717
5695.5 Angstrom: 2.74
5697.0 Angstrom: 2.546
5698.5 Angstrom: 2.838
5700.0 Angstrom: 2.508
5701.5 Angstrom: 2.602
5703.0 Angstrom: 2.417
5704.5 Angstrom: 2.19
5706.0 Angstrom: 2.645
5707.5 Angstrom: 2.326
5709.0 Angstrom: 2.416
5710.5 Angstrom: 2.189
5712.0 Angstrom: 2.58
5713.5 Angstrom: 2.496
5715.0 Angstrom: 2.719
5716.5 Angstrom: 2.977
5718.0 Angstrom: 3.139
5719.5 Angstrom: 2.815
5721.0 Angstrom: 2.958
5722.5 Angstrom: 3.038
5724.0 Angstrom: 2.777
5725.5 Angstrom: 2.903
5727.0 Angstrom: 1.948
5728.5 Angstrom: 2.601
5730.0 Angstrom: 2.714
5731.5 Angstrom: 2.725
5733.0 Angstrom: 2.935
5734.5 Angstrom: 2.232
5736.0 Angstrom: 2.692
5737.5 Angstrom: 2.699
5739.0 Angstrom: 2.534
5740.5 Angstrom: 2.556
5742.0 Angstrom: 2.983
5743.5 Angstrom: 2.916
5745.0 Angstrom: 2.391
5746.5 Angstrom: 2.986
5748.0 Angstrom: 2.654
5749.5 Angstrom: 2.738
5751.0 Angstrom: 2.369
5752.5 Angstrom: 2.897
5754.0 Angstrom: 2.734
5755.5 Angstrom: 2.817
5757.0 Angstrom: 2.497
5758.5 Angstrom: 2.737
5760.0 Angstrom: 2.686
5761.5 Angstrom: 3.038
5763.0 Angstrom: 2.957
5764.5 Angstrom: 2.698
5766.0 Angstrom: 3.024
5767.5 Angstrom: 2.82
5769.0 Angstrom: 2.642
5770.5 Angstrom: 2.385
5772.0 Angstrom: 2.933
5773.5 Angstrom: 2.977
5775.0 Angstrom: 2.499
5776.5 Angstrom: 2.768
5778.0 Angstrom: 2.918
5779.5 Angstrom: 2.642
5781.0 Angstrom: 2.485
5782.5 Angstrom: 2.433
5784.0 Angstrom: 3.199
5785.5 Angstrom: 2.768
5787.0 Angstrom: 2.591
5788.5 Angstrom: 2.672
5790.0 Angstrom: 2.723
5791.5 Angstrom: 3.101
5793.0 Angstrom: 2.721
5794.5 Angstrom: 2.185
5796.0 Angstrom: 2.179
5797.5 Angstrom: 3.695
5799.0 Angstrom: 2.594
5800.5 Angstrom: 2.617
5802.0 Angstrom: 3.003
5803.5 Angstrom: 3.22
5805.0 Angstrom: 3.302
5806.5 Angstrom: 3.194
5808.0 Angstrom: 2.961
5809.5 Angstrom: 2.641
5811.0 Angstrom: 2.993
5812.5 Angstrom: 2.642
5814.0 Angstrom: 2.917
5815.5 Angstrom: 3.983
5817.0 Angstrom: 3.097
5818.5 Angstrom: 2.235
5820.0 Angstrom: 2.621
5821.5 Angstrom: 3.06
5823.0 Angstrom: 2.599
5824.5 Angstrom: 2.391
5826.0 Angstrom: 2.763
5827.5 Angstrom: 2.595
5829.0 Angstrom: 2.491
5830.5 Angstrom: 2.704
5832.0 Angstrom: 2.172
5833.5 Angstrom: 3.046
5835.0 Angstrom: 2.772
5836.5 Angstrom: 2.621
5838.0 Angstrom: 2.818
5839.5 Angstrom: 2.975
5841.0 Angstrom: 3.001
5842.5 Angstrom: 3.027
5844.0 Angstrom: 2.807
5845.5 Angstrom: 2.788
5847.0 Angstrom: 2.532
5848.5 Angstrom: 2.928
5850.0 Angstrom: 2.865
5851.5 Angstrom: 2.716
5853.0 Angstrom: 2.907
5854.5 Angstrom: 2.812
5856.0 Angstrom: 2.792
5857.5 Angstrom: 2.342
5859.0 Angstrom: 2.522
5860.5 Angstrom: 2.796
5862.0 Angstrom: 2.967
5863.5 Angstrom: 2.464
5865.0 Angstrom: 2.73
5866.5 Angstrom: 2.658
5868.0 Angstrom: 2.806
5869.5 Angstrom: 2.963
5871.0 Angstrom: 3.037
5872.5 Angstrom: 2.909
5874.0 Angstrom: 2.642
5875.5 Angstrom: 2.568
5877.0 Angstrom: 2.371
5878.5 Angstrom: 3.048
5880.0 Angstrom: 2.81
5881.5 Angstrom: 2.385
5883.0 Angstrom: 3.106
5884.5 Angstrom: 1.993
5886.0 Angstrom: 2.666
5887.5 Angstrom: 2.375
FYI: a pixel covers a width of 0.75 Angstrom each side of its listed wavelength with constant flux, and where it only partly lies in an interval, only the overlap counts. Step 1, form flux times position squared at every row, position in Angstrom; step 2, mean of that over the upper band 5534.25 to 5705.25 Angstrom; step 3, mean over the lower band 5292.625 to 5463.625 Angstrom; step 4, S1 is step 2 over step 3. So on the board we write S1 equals 1.08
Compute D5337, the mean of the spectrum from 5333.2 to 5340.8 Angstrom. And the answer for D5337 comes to 2.61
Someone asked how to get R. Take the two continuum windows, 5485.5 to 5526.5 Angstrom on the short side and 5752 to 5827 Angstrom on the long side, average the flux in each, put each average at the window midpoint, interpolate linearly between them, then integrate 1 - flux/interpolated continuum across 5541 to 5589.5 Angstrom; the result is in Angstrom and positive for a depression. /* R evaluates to 2.6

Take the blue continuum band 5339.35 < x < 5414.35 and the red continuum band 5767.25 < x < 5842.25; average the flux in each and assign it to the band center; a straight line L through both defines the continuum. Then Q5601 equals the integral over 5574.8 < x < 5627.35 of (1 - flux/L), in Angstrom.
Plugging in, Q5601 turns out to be 2.6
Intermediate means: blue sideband 2.65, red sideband 2.79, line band 2.59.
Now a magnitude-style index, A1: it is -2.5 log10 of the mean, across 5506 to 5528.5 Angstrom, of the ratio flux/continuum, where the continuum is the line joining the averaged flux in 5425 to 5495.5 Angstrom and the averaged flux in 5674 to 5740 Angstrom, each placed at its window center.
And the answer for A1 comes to -0.06 mag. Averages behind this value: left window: 2.62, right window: 2.62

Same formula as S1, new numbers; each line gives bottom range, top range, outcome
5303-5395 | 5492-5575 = 1.08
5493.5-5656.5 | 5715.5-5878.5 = 1.14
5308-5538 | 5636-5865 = 1.15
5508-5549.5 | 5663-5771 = 1.06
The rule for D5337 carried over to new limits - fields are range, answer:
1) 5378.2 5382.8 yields 2.88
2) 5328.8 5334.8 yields 2.59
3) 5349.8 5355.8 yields 2.73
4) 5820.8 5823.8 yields 2.82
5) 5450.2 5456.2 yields 2.54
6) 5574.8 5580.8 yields 2.55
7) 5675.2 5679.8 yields 2.69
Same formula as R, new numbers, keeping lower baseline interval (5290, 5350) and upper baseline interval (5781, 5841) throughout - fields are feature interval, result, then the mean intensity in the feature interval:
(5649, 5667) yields 0.7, 2.63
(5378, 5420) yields 0.3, 2.63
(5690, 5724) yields 1.4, 2.65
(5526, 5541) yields 0.3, 2.64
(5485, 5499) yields 0.4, 2.61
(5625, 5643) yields 0.8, 2.61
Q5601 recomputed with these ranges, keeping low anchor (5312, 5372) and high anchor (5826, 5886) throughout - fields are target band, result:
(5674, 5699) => 0.8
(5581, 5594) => 0.6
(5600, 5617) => 0.5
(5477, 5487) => 0.4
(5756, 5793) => -0.5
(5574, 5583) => 0.3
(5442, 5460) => 0.7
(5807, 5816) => -0.9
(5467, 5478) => 0.6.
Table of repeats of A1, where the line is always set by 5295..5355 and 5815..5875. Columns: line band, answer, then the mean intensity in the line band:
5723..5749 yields 0.03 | 2.67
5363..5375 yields -0.01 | 2.65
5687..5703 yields 0.05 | 2.61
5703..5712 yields 0.15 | 2.38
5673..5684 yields 0.03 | 2.63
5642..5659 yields 0.08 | 2.51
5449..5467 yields 0.03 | 2.59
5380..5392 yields 0.03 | 2.55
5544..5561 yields 0.01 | 2.65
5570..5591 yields 0.05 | 2.58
